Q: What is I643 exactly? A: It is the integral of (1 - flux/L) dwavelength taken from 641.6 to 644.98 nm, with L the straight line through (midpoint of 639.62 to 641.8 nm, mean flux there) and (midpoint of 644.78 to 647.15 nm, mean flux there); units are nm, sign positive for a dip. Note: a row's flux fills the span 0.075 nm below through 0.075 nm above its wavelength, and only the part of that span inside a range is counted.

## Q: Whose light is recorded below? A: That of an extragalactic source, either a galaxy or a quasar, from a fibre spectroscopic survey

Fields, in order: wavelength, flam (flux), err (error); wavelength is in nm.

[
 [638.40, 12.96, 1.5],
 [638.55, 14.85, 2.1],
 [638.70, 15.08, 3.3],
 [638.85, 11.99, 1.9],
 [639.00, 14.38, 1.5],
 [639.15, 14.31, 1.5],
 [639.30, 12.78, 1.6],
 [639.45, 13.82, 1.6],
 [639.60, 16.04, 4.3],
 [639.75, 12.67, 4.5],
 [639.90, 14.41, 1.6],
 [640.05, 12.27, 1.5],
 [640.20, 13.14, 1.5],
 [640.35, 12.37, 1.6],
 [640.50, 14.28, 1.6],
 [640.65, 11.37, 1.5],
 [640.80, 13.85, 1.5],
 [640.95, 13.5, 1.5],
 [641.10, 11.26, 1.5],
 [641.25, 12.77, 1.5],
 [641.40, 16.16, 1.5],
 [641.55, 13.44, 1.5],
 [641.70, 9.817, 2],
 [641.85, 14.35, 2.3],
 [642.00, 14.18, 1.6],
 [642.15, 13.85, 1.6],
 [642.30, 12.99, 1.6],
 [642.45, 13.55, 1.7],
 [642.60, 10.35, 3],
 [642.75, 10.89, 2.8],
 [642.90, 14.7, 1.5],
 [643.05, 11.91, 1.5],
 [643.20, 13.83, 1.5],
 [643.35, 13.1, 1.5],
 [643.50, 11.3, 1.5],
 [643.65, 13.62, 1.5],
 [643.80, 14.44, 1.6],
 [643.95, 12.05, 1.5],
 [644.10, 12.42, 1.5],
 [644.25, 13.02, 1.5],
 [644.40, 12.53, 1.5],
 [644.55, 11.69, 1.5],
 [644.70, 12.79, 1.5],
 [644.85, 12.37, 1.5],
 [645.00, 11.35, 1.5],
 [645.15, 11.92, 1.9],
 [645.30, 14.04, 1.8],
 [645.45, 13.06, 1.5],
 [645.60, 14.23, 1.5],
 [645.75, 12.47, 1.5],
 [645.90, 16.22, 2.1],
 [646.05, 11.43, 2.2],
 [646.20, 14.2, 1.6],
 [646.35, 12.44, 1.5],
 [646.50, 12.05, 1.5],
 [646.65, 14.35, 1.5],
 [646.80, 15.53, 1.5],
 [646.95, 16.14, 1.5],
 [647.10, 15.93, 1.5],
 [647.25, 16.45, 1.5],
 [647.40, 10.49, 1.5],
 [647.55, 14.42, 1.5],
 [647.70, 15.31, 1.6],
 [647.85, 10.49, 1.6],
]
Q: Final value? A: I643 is 0.15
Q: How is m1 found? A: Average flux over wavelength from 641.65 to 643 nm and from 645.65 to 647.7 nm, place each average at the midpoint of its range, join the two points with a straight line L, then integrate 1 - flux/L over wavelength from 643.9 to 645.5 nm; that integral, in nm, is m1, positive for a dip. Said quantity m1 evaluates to 0.12 nm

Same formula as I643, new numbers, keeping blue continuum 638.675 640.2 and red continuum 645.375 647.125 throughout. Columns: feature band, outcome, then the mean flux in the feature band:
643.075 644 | 0.055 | 13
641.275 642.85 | 0.093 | 13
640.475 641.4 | 0.049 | 13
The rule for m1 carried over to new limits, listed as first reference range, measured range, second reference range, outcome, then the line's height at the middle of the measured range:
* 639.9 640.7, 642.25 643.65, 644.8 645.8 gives 0.03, 12.8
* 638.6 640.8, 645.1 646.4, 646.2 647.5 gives 0.06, 14.1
